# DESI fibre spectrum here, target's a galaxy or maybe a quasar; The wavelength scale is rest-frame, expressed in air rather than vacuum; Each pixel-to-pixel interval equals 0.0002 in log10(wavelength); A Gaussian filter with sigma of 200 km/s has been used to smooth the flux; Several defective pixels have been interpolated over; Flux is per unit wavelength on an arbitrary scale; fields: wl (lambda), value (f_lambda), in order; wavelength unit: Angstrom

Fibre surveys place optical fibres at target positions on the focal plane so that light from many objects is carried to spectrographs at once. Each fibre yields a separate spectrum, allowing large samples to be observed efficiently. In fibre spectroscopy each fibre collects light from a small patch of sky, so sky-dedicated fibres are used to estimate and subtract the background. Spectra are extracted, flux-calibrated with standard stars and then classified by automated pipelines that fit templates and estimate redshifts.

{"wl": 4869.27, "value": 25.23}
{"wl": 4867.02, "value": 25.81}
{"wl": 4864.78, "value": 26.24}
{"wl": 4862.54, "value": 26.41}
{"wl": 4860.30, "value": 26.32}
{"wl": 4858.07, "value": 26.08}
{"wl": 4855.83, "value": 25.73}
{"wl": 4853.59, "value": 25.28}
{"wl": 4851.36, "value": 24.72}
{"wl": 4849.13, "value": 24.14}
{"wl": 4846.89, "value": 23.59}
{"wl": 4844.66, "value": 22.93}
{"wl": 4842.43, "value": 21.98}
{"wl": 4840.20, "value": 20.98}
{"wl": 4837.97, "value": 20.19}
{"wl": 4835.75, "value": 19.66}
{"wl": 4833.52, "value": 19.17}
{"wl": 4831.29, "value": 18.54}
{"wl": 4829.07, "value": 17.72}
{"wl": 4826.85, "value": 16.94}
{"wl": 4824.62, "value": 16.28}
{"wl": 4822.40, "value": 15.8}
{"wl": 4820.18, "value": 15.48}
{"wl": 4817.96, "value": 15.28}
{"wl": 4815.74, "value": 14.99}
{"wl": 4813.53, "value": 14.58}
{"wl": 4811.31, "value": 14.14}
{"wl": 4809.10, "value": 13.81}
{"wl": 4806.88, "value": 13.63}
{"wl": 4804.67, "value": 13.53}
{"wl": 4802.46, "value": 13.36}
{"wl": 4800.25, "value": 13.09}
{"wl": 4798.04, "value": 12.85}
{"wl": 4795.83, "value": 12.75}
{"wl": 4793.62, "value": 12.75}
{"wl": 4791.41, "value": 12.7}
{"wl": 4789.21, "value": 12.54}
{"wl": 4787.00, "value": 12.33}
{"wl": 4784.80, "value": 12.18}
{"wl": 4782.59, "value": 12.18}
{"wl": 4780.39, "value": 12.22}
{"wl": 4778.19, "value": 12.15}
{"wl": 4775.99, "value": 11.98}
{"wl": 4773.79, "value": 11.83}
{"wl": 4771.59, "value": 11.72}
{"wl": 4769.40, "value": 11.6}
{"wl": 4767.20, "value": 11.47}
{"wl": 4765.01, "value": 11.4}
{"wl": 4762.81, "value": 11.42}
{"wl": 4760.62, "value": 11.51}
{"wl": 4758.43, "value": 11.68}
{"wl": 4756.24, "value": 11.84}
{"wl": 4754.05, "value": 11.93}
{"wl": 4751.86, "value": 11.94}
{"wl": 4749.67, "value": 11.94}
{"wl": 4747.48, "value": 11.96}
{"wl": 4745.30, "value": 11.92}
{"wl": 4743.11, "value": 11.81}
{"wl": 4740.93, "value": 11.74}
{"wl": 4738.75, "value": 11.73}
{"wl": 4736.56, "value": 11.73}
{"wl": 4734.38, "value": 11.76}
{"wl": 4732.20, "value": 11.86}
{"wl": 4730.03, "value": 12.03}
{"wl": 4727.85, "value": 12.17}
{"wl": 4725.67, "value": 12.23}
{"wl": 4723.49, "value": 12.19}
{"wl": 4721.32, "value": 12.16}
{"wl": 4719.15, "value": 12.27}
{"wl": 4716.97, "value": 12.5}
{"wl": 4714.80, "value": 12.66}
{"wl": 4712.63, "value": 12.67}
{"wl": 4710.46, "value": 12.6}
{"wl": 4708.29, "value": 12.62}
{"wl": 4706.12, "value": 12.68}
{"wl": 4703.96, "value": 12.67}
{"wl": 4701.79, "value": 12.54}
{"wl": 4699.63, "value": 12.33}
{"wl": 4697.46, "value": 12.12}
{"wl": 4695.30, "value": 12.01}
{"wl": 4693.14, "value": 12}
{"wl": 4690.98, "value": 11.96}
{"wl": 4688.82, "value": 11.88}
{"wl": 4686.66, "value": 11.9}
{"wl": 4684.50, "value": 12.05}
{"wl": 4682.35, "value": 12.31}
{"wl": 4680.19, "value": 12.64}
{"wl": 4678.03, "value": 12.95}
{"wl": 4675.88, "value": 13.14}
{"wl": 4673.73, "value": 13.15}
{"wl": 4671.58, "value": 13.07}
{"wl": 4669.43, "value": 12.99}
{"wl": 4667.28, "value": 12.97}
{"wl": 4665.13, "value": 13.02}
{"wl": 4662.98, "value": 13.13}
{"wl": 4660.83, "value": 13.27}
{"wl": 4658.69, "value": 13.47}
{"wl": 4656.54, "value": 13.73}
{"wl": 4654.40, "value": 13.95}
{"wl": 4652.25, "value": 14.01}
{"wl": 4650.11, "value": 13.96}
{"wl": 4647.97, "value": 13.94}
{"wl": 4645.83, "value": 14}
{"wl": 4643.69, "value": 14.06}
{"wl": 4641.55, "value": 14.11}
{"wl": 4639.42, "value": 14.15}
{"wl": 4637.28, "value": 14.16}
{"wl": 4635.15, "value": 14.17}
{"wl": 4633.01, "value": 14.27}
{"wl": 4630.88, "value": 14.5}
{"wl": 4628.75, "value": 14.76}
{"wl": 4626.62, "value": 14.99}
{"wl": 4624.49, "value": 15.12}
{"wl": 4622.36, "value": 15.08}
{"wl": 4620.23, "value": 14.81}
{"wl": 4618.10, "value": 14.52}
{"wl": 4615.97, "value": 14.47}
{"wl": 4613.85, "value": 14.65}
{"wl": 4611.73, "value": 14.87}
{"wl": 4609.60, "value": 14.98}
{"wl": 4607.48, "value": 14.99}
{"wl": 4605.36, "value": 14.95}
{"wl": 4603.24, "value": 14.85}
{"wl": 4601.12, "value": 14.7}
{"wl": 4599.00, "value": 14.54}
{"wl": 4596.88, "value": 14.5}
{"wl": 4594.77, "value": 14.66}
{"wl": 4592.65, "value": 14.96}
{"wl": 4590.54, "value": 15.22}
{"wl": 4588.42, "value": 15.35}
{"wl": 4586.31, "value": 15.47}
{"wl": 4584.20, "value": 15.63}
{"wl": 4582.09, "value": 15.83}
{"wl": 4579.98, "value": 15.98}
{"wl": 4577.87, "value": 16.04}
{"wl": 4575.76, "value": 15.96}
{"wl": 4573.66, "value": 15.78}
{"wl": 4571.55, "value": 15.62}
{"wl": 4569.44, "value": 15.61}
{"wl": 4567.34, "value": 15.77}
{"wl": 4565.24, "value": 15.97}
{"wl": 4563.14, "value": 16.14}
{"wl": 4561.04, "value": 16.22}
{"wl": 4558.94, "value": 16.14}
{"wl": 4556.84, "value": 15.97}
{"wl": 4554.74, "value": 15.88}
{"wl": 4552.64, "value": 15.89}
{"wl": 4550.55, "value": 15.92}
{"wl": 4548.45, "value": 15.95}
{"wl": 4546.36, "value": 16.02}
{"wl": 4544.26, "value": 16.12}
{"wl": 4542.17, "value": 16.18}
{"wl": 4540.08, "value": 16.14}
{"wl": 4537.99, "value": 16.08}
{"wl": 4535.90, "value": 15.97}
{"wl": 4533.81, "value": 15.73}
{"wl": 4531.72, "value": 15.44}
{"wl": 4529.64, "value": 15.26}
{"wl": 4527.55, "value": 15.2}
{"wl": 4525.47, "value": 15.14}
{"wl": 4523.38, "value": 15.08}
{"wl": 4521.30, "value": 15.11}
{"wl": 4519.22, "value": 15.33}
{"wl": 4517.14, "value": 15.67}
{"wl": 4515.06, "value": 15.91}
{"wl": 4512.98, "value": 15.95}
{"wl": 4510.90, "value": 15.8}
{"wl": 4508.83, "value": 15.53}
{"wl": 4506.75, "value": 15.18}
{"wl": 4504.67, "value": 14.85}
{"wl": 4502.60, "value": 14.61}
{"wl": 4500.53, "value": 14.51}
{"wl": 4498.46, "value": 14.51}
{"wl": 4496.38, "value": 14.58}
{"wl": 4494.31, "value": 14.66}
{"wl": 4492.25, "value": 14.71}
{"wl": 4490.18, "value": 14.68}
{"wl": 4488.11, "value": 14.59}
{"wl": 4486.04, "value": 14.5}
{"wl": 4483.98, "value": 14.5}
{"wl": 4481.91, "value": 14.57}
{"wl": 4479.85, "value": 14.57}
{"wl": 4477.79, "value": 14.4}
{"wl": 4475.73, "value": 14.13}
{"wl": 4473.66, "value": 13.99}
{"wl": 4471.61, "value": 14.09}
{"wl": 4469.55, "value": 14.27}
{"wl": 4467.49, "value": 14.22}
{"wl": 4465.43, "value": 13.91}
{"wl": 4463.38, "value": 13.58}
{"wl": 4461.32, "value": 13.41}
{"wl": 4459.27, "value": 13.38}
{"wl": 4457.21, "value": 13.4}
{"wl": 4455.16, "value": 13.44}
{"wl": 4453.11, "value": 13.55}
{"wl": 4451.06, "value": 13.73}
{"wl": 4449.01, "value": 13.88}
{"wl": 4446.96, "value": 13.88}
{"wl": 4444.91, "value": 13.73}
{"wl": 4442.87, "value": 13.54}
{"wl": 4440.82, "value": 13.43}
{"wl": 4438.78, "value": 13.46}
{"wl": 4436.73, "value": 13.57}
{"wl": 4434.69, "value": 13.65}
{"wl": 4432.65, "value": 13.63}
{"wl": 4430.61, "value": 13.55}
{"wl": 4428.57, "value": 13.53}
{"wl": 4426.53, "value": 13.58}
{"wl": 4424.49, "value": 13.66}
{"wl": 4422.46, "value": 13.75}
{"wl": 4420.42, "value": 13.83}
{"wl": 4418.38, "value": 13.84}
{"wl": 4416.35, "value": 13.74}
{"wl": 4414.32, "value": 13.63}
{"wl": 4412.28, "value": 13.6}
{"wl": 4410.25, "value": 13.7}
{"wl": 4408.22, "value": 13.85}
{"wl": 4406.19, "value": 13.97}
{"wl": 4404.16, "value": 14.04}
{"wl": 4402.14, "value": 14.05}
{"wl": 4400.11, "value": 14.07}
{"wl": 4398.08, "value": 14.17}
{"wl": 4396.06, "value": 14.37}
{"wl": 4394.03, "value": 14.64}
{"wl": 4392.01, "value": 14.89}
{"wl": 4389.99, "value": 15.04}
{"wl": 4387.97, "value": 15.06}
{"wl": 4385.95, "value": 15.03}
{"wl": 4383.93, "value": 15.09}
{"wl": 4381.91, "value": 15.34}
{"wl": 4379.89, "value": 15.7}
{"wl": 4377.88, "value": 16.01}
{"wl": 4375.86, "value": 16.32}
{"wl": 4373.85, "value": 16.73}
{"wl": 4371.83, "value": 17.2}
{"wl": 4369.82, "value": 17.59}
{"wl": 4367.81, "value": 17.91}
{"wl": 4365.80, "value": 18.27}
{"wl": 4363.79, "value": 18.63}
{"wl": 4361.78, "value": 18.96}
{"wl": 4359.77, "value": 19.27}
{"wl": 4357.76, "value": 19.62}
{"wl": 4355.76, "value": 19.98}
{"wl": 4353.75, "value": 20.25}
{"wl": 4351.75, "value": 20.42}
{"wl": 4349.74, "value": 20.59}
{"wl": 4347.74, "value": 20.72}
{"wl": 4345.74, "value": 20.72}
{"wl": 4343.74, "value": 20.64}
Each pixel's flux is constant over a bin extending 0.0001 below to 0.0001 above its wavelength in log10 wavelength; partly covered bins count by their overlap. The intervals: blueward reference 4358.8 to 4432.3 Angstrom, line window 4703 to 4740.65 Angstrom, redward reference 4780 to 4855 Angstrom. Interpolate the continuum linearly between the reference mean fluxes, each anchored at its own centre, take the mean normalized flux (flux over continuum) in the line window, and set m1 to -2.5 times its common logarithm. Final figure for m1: 0.31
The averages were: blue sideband 15.2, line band 12.3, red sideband 16.6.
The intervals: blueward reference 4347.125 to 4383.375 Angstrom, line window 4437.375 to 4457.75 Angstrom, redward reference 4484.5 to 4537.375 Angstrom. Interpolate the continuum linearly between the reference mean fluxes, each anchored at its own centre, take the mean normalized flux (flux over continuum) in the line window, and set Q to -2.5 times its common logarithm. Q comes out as 0.21 mag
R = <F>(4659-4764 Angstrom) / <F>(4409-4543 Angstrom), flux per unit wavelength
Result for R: 0.9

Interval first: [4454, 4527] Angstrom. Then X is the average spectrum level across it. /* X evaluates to 14.6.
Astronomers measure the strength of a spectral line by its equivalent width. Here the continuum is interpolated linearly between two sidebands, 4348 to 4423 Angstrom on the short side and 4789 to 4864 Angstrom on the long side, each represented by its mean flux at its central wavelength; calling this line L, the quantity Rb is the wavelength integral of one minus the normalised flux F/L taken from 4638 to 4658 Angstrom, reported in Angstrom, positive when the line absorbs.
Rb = 3.93 Angstrom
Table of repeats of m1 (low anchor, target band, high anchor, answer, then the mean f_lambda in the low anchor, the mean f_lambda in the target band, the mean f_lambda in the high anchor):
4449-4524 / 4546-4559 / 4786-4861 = -0.06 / 14.5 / 16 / 17.7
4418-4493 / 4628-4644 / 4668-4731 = -0.12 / 13.9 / 14.3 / 12.4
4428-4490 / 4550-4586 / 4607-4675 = -0.14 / 13.9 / 15.9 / 14.1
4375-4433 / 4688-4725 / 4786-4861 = 0.33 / 14.3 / 12.3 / 17.7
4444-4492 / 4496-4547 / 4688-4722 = -0.13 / 14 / 15.4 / 12.4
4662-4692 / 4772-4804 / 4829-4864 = 0.48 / 12.7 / 12.5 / 22.9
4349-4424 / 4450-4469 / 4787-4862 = 0.19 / 16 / 13.6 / 17.9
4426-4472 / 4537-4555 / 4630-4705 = -0.19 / 13.7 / 16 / 13.2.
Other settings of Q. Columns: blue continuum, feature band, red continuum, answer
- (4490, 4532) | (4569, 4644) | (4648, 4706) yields -0.09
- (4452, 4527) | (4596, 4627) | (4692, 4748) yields -0.11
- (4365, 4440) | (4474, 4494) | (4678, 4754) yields -0.04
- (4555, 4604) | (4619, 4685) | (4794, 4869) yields 0.20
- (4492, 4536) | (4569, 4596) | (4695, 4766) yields -0.10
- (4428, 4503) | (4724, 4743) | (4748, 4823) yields 0.09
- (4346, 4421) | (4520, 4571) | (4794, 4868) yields 0.10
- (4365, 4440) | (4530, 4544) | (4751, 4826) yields -0.13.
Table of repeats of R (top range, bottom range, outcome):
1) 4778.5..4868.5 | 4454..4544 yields 1.21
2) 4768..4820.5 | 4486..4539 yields 0.86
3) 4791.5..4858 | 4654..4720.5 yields 1.40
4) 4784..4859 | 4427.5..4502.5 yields 1.24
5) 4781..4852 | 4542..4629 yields 1.06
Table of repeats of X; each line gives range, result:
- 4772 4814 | 12.8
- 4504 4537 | 15.5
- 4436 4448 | 13.6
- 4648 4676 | 13.4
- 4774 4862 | 17.1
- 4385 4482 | 13.9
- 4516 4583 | 15.8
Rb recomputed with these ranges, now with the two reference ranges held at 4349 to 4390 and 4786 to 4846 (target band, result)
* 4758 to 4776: 5.02 Angstrom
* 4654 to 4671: 3.30 Angstrom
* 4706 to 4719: 2.95 Angstrom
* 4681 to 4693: 3.19 Angstrom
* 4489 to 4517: 3.34 Angstrom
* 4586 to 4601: 1.64 Angstrom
